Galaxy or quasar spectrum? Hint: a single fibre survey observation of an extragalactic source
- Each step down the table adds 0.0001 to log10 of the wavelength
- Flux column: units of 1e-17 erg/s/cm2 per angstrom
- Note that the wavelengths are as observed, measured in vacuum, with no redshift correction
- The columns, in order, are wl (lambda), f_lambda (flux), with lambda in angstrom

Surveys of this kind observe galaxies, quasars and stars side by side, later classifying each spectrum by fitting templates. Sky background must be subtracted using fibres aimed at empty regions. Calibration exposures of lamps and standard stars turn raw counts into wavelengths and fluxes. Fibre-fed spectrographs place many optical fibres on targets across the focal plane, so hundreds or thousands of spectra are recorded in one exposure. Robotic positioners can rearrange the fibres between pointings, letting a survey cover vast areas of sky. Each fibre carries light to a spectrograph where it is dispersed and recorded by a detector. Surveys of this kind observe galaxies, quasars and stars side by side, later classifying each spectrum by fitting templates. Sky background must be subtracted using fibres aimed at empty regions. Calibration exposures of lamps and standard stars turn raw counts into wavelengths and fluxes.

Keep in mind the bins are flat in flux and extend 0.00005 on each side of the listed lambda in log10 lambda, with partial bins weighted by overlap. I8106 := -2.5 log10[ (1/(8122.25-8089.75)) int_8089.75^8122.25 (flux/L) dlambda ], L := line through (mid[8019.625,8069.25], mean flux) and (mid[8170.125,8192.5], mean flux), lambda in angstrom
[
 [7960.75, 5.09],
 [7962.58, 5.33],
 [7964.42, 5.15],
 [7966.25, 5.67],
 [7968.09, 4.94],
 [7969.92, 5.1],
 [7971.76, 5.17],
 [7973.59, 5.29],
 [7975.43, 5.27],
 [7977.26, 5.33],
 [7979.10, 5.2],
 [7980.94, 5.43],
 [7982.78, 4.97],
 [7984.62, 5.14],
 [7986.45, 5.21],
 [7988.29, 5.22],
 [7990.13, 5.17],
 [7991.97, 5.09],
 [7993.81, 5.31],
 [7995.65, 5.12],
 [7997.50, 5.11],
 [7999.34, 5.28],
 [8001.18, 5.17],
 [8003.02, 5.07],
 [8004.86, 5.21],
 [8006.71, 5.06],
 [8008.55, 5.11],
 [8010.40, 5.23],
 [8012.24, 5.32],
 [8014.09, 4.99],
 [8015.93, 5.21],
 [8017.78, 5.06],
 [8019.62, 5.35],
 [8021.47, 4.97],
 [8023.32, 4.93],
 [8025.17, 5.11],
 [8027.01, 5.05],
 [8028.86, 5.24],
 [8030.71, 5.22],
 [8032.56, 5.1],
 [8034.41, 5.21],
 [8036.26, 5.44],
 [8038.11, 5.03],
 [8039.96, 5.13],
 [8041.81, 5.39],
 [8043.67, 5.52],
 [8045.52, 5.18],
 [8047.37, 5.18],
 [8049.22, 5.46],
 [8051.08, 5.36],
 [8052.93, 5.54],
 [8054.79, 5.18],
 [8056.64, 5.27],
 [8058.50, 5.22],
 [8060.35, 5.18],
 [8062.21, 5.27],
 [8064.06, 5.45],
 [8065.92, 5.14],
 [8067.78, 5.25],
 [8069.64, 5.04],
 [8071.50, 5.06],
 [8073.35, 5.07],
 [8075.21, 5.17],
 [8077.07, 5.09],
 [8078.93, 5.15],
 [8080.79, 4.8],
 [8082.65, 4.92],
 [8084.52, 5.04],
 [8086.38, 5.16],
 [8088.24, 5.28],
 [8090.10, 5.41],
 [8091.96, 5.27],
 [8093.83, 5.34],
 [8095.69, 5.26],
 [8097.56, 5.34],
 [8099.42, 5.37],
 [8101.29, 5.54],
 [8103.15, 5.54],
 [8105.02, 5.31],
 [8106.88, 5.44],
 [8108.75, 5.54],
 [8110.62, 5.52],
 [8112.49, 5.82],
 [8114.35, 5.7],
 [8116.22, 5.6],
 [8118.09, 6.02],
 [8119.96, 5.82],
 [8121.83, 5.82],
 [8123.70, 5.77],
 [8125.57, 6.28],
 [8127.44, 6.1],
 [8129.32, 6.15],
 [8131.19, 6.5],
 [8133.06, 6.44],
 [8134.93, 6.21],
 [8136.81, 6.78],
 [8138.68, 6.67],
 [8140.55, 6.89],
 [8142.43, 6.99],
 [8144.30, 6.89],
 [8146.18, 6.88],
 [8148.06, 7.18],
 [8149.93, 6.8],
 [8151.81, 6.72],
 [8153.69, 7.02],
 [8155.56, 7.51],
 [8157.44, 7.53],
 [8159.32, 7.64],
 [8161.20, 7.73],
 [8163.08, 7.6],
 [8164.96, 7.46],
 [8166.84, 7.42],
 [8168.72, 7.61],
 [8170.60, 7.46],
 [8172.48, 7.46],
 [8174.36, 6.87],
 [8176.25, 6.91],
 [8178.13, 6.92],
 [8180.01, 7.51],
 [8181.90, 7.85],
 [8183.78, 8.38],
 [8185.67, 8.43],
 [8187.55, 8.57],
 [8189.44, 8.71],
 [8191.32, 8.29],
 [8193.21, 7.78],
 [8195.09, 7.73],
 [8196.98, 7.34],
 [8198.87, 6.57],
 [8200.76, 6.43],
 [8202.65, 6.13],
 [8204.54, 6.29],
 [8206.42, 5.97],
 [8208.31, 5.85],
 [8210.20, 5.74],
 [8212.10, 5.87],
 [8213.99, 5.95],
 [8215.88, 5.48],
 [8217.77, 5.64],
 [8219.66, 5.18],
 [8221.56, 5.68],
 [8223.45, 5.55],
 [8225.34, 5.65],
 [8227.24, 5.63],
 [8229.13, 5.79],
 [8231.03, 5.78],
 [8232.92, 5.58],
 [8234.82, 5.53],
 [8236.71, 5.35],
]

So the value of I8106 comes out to 0.15 mag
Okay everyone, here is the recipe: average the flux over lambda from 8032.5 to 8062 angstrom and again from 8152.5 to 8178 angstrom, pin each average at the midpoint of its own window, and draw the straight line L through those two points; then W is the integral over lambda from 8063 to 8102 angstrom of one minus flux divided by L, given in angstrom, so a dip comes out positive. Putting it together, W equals 4.7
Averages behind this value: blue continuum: 5.28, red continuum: 7.38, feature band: 5.2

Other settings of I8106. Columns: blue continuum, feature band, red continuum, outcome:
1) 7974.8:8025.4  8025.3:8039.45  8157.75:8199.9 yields 0.087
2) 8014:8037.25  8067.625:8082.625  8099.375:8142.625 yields 0.107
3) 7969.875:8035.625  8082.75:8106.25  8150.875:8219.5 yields 0.158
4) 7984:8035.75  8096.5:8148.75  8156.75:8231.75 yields 0.024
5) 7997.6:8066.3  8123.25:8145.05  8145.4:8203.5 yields 0.053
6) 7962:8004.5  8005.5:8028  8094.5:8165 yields 0.071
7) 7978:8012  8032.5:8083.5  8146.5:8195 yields 0.158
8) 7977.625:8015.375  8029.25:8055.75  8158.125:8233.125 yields 0.055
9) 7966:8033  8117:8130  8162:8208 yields 0.115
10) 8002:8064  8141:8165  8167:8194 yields 0.011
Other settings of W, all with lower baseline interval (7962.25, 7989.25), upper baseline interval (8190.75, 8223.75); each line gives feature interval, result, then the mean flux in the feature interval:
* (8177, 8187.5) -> -2.9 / 7.87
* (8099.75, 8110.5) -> 0.6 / 5.47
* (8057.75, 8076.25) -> 1.5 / 5.19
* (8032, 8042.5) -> 0.6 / 5.22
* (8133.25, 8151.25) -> -2.4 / 6.79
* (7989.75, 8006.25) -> 0.5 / 5.17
